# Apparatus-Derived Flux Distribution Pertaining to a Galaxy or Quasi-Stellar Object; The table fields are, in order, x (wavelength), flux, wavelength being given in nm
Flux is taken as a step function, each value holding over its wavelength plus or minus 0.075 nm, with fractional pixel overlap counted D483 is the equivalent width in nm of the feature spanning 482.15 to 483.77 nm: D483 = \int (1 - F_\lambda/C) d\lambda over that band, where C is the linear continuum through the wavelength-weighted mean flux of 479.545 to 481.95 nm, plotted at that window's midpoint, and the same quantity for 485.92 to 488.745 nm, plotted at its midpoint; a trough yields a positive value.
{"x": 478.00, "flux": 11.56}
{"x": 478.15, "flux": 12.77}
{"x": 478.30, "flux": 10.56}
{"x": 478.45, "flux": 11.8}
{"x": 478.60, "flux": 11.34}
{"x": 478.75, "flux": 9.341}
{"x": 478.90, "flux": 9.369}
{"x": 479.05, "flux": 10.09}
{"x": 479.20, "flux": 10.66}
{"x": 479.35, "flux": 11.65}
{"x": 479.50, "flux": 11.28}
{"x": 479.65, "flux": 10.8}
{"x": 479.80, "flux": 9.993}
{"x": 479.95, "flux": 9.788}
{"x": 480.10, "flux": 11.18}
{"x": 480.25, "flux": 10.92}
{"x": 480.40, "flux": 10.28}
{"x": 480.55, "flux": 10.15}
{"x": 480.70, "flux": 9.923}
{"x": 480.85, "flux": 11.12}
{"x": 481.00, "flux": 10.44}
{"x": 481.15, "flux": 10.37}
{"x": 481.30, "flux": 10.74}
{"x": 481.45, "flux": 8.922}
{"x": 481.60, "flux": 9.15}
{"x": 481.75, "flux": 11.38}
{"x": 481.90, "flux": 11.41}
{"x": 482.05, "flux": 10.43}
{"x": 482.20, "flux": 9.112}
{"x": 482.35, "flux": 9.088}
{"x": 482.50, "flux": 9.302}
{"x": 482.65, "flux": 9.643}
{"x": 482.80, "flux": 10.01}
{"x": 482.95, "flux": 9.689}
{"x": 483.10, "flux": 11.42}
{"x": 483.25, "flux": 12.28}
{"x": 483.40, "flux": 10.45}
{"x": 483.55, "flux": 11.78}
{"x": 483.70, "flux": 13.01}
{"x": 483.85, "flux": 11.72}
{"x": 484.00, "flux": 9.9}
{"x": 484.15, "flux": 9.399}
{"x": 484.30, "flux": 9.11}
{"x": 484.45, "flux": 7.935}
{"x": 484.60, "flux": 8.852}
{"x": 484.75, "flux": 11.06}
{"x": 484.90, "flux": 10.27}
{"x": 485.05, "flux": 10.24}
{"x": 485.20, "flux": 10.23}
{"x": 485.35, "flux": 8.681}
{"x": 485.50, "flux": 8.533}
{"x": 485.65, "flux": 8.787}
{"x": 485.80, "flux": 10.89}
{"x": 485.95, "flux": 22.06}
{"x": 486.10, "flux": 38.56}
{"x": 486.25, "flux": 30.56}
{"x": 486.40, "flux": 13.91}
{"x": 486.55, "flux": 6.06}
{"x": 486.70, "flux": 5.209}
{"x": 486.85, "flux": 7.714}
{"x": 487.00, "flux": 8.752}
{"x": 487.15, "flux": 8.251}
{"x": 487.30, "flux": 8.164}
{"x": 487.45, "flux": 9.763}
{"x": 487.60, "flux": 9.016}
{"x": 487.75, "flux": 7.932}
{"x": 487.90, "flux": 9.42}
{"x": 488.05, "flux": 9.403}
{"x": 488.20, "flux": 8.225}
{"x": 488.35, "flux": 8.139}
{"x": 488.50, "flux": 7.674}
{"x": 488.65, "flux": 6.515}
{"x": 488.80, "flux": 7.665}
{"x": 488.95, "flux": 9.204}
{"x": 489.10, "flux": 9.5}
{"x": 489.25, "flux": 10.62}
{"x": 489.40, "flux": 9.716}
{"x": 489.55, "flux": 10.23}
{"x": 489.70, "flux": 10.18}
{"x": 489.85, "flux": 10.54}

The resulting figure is 0.05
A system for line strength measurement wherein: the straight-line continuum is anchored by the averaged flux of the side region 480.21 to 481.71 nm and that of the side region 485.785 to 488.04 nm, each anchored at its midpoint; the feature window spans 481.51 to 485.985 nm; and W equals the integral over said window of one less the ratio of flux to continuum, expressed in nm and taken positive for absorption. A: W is 0.43 nm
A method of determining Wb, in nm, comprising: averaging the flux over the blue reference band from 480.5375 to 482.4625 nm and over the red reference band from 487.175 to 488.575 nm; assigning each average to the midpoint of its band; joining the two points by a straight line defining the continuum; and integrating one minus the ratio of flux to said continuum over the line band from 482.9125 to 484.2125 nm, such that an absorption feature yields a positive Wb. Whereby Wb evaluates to -0.20 nm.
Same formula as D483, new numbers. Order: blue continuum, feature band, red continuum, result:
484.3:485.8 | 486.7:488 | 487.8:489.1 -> 0.04 nm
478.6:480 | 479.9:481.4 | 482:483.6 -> -0.02 nm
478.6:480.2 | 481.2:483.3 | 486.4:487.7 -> -0.12 nm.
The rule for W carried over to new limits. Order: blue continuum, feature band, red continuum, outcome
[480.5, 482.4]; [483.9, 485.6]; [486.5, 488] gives -0.10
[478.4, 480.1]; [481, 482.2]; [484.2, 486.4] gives 0.16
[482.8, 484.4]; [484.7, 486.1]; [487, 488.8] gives -0.43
